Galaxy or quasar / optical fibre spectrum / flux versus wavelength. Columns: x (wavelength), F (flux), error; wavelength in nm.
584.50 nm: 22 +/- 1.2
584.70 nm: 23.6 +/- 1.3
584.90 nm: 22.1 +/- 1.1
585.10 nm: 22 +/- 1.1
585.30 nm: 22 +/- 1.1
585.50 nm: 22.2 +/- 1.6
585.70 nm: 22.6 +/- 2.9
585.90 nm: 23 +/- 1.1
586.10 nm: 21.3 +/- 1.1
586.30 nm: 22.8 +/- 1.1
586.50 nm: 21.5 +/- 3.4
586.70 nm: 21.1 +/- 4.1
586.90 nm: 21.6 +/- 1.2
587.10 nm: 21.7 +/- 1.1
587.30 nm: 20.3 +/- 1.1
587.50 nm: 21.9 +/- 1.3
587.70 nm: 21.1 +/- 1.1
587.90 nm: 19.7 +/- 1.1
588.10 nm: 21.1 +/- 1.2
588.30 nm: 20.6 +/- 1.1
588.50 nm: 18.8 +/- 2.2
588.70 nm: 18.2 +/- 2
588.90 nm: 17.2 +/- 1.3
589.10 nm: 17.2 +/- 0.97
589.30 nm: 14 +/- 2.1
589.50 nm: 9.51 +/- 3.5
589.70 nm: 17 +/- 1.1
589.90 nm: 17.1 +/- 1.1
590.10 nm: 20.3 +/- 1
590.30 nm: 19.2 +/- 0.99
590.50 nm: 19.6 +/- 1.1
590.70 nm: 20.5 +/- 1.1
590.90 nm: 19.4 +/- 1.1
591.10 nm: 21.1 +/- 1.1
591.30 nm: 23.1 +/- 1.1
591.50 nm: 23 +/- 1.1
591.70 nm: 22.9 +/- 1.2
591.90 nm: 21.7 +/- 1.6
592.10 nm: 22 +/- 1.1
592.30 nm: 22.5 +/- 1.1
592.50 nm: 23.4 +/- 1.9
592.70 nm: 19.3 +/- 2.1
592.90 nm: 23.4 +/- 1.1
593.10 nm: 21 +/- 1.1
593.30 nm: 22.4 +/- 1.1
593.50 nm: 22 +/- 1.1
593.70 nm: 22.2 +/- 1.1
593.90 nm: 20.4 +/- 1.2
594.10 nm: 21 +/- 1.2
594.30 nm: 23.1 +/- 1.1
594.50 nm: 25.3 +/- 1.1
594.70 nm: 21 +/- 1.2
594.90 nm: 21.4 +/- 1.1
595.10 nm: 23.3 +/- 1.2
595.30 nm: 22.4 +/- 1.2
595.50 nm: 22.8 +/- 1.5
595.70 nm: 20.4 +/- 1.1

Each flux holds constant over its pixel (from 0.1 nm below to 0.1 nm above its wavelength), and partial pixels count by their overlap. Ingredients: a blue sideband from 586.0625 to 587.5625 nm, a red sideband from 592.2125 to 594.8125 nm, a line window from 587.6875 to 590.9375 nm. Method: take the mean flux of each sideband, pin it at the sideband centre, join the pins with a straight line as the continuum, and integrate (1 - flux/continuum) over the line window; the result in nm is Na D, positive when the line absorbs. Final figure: 0.53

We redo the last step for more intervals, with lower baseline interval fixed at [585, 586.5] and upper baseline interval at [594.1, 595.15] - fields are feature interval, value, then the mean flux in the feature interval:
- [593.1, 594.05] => 0.04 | 21.6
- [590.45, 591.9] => 0.07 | 21.5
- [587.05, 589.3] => 0.28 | 19.5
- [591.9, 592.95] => 0.02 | 22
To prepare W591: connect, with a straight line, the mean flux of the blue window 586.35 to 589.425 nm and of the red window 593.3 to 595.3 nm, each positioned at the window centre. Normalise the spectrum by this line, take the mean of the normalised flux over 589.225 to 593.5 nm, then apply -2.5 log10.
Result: 0.05 mag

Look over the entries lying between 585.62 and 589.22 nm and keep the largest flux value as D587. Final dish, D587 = 23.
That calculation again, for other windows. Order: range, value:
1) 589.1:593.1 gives 23.4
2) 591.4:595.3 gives 25.3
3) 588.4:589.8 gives 18.8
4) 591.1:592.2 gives 23.1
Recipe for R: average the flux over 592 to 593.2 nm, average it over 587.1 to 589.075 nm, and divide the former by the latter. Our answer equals 1.10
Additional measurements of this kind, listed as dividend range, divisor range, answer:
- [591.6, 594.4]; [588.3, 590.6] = 1.27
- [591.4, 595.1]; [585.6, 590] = 1.13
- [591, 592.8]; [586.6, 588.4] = 1.05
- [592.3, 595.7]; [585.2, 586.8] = 1.00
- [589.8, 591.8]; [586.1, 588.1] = 0.97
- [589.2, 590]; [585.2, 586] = 0.64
